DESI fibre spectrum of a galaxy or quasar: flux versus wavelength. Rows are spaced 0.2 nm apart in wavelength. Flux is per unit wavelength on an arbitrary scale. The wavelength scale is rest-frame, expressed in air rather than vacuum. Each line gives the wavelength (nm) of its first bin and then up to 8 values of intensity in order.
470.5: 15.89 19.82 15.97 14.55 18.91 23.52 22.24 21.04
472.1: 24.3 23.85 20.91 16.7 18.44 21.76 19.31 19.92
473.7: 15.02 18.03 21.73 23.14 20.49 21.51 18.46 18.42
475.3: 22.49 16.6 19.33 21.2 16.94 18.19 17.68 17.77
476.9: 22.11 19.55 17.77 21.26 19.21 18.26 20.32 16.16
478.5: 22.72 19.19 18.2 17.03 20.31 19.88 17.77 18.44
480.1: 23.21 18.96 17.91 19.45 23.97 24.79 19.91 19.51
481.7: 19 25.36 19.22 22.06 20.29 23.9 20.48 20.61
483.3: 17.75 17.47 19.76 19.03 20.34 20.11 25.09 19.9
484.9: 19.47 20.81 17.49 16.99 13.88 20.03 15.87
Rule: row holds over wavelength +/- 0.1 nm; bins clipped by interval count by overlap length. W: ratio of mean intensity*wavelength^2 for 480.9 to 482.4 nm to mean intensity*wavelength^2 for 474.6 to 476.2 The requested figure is 1.1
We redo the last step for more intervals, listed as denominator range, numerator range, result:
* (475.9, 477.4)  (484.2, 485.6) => 1.10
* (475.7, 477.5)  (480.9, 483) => 1.16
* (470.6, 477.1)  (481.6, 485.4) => 1.08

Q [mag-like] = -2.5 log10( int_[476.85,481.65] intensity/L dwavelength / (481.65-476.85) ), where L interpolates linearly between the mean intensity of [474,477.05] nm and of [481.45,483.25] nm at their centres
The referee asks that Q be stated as 0.04 mag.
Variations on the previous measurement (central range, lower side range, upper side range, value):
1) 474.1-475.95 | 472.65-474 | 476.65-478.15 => -0.07 mag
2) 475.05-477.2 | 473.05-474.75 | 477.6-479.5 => 0.02 mag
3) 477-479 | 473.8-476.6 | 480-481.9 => 0.06 mag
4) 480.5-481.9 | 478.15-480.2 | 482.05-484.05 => -0.08 mag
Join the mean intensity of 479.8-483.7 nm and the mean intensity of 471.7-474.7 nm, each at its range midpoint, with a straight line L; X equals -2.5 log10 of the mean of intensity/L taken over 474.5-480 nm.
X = 0.07 mag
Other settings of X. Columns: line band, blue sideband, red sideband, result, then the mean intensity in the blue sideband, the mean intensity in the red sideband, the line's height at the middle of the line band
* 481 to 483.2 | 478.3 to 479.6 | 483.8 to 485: -0.068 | 19.3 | 20.7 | 20.1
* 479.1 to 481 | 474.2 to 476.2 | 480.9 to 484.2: 0.031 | 19.9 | 20.7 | 20.4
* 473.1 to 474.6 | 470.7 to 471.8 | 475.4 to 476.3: -0.059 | 19.1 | 18.5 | 18.8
